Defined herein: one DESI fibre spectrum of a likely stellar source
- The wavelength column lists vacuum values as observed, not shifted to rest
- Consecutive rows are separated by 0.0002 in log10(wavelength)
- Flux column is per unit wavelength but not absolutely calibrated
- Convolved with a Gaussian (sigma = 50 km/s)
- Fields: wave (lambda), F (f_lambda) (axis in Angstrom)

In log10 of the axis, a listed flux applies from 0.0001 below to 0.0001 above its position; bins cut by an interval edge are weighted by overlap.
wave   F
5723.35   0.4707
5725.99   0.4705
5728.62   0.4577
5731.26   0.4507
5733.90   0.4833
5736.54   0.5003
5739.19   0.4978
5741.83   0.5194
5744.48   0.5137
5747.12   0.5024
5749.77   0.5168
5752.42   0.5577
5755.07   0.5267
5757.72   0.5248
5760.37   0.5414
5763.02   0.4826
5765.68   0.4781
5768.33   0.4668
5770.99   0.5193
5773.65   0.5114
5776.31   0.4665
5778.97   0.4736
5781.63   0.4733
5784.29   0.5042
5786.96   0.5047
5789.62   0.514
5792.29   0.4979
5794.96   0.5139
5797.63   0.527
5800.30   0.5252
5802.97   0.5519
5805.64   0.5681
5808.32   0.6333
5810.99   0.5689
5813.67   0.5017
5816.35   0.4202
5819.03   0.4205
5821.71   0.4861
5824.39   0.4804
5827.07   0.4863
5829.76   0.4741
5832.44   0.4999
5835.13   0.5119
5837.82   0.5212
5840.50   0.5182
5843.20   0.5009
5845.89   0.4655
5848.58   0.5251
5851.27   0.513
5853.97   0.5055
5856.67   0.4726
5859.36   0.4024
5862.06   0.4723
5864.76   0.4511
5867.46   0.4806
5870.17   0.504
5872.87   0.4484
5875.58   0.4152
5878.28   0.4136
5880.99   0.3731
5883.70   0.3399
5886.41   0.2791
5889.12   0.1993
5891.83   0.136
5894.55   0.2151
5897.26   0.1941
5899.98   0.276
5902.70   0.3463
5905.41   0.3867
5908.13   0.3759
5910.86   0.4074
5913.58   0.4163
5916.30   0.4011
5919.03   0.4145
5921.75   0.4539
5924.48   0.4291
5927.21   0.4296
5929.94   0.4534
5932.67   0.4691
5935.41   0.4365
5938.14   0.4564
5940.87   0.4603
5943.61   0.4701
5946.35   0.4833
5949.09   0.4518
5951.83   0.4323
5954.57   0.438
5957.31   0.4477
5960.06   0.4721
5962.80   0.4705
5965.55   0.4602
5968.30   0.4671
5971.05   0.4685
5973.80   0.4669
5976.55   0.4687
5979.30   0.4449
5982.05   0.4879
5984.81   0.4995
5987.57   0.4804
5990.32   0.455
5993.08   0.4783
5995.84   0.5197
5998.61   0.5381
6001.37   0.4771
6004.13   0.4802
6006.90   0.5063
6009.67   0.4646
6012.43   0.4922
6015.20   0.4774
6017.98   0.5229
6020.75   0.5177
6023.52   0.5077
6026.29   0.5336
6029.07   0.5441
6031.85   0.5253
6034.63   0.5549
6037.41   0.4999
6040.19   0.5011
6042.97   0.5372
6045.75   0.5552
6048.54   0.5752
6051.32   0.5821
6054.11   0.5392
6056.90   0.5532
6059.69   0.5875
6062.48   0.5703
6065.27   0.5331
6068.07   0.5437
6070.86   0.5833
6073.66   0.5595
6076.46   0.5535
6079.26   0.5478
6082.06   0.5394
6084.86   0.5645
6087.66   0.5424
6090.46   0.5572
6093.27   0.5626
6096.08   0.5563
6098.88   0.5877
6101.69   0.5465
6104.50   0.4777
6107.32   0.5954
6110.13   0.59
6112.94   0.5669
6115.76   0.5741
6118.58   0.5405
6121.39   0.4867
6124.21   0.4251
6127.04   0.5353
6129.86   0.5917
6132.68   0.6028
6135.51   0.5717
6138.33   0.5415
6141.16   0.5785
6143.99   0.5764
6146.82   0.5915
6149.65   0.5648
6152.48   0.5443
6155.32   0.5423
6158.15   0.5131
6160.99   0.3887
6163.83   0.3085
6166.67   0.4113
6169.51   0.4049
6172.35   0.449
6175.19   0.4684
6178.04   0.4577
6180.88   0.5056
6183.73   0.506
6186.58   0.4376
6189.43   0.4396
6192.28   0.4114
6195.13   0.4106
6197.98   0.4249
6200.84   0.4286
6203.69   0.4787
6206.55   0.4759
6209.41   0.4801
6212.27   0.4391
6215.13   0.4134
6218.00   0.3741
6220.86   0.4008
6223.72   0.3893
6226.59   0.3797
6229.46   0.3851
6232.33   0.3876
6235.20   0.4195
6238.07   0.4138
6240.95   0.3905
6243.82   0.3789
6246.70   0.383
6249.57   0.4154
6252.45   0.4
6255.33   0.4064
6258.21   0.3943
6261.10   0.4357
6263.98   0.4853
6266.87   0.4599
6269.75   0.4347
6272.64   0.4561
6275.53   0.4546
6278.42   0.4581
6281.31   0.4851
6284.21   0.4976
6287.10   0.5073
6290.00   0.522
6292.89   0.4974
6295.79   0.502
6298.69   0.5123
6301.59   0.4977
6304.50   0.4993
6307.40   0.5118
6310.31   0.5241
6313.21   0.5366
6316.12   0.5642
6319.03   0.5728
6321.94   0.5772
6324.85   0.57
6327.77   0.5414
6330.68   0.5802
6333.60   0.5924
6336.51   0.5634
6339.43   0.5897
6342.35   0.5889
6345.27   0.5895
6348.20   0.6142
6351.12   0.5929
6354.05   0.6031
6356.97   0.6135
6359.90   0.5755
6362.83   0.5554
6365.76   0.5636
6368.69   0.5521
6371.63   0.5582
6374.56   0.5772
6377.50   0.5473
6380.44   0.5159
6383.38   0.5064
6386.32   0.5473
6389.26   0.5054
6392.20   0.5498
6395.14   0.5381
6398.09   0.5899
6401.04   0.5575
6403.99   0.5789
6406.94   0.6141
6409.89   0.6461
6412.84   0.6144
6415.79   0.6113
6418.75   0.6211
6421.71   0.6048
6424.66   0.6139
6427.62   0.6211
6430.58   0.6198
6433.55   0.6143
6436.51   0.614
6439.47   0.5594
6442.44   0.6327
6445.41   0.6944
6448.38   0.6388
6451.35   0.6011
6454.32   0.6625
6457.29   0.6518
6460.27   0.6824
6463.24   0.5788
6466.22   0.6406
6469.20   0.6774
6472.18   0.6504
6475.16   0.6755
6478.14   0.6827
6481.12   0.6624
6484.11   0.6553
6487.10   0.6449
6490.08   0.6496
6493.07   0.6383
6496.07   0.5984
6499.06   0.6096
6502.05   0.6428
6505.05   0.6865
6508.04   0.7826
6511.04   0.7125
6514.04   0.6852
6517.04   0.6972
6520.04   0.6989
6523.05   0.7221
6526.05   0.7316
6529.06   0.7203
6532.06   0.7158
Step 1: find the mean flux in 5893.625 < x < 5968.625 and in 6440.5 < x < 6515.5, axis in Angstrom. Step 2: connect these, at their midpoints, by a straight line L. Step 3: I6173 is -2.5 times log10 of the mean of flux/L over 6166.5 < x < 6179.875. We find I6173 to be 0.18 mag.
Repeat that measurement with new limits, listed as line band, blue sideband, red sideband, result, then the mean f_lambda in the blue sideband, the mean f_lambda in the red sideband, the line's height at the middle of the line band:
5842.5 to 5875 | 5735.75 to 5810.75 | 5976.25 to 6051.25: 0.08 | 0.516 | 0.507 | 0.513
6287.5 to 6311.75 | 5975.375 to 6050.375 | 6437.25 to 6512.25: 0.17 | 0.506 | 0.652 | 0.597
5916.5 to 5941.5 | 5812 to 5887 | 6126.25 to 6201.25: 0.06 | 0.462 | 0.489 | 0.469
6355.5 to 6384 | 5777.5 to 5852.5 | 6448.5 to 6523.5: 0.14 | 0.506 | 0.662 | 0.635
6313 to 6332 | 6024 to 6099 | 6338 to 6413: 0.01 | 0.55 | 0.572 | 0.568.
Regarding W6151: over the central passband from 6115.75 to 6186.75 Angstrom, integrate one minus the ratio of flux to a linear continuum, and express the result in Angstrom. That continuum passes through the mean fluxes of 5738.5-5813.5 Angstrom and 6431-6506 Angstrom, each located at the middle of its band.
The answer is 9.7 Angstrom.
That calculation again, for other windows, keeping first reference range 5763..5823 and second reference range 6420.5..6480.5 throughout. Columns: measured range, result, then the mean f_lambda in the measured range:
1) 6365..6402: 4.6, 0.546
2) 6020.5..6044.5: 1.2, 0.525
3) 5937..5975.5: 5.5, 0.46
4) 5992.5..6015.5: 2.2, 0.494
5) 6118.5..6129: 1.4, 0.496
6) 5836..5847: 0.3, 0.503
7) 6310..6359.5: 2.8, 0.579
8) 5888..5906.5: 9.7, 0.249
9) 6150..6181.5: 6.7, 0.456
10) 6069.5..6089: 0.2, 0.556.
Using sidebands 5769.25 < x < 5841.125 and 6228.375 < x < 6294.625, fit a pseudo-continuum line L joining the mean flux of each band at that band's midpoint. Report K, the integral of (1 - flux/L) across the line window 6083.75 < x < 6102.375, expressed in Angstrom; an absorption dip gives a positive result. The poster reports -3.9 Angstrom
